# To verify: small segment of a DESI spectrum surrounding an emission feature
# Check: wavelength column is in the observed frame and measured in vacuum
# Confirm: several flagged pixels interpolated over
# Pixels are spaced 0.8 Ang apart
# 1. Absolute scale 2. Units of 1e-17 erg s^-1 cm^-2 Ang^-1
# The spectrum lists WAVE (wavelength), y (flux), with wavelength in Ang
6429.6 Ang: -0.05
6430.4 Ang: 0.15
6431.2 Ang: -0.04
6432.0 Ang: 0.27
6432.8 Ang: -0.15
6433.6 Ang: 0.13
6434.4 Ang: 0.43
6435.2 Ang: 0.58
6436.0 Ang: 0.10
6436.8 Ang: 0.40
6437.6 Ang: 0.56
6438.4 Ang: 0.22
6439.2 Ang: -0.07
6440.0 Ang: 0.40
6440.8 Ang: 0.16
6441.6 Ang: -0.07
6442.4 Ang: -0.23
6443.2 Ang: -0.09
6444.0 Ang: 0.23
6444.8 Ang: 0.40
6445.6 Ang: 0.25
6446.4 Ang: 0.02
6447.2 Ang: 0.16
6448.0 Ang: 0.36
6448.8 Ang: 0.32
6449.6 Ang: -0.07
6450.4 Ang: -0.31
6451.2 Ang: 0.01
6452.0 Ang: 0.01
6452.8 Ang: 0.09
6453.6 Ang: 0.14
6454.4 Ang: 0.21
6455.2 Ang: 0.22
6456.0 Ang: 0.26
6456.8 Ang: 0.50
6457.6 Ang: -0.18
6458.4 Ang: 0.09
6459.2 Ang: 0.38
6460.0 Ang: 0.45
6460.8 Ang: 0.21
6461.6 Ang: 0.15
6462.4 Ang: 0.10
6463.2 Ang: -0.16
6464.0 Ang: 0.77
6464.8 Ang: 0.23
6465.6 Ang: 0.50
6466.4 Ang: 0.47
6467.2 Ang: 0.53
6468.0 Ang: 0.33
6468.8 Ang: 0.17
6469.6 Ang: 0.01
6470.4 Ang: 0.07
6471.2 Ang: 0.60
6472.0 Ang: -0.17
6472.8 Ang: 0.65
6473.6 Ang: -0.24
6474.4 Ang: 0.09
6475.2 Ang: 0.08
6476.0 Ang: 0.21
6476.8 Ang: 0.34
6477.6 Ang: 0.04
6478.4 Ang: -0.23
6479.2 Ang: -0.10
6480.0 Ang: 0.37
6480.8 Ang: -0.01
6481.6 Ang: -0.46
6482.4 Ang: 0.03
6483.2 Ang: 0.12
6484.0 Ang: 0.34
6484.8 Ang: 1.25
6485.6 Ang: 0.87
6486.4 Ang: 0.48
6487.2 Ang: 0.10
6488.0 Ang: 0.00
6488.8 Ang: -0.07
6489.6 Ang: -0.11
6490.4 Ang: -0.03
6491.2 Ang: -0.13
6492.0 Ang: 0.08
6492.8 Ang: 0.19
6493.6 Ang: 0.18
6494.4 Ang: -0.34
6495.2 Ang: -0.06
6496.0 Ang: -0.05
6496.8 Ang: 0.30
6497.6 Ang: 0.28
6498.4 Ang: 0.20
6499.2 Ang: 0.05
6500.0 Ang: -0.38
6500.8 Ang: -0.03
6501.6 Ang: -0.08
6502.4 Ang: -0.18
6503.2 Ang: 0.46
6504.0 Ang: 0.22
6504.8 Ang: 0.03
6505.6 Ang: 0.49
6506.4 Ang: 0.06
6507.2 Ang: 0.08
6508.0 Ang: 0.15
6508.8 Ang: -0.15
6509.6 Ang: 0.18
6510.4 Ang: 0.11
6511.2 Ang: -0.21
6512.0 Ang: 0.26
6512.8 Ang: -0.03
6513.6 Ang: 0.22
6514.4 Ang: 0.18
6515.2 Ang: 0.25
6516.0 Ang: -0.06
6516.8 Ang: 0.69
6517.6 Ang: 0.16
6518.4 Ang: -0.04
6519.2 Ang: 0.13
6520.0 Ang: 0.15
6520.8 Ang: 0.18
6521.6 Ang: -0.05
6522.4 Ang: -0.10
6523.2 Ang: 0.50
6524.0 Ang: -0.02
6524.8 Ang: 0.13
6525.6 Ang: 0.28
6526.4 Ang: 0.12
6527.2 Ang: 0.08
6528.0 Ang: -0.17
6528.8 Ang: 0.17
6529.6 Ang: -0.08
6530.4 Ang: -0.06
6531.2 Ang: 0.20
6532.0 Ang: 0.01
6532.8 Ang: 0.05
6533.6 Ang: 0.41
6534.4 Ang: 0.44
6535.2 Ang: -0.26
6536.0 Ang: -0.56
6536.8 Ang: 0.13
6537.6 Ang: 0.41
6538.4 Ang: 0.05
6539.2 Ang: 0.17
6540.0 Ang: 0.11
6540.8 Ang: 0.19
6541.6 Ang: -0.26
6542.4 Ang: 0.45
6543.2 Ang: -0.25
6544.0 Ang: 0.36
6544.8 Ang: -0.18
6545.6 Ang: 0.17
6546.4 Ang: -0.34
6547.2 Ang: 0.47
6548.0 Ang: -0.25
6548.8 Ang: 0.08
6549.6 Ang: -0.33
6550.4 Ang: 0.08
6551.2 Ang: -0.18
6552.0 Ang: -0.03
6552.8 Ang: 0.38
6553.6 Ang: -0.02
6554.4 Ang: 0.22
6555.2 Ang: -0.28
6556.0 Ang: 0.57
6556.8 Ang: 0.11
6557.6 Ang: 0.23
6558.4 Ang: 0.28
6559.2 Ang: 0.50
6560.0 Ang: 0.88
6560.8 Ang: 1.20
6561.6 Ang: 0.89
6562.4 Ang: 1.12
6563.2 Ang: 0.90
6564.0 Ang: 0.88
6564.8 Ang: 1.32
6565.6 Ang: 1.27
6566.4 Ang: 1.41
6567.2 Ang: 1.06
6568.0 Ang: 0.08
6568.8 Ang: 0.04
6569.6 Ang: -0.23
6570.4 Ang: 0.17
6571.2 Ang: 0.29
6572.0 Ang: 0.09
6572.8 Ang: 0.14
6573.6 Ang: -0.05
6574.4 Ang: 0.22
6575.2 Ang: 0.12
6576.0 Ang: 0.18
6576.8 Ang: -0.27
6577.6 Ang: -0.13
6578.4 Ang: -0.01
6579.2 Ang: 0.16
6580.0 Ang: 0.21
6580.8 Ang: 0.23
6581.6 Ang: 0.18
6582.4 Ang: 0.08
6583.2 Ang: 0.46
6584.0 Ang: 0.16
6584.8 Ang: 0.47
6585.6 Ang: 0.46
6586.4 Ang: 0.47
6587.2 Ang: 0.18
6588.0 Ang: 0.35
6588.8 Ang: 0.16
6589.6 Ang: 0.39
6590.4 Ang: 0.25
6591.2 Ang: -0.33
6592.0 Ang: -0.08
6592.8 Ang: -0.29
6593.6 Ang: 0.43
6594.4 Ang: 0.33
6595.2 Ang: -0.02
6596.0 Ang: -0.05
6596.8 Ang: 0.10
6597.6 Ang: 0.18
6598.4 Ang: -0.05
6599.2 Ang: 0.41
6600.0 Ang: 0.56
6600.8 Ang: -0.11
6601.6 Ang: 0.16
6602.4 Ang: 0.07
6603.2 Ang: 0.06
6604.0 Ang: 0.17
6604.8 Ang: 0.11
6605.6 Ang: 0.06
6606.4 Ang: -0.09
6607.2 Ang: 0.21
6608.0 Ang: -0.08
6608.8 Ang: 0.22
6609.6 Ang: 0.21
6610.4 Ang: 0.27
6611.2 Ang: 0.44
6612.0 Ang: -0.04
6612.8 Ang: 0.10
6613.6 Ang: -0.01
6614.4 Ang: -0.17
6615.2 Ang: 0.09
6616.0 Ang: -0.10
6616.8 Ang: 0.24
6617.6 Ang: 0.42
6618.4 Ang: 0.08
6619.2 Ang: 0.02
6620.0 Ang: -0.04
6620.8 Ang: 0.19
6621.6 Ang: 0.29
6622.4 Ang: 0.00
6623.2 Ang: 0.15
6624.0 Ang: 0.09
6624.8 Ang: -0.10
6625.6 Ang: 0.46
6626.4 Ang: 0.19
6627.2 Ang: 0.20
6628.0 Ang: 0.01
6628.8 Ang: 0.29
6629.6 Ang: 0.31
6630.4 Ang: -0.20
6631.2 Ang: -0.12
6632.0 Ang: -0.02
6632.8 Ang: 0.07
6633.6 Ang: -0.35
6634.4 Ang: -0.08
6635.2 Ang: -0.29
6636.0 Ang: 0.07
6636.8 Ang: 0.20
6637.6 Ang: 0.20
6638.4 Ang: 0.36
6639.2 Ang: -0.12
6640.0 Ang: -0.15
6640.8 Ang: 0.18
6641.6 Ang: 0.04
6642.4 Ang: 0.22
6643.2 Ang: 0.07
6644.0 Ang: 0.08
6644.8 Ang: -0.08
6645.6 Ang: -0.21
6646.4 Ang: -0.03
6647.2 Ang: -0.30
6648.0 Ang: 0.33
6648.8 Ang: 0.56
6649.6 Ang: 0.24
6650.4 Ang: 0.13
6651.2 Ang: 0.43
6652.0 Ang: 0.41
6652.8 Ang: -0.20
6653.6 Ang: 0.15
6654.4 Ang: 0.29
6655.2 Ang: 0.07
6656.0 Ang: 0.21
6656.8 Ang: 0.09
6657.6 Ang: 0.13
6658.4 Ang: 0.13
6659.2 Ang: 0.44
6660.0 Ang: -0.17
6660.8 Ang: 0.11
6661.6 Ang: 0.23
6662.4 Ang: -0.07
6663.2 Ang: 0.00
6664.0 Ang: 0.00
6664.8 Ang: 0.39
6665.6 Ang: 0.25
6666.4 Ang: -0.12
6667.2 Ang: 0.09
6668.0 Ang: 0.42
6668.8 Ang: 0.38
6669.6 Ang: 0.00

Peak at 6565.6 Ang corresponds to [O II]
